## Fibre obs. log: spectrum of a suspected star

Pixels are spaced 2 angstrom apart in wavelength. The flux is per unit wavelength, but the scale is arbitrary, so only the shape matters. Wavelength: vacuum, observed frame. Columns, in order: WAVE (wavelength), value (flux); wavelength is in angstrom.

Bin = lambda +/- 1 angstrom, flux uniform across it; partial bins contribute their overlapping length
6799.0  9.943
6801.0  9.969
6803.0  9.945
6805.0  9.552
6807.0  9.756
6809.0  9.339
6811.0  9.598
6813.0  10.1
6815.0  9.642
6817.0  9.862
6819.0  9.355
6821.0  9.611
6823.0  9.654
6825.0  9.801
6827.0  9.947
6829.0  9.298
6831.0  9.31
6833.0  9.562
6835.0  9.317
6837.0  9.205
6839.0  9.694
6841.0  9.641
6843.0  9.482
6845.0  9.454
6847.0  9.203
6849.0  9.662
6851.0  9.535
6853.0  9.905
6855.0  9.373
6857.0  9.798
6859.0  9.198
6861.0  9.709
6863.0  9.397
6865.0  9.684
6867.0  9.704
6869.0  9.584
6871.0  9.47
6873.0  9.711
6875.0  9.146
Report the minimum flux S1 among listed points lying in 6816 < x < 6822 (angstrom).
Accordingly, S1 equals 9.355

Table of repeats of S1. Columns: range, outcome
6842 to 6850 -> 9.203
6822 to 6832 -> 9.298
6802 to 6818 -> 9.339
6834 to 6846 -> 9.205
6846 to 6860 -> 9.198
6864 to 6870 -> 9.584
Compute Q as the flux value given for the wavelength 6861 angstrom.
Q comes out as 9.709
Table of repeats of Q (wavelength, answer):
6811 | 9.598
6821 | 9.611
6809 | 9.339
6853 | 9.905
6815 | 9.642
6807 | 9.756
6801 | 9.969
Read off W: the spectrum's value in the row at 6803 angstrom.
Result 9.945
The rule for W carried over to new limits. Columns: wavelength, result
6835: 9.317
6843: 9.482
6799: 9.943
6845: 9.454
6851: 9.535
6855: 9.373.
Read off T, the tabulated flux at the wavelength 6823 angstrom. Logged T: 9.654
